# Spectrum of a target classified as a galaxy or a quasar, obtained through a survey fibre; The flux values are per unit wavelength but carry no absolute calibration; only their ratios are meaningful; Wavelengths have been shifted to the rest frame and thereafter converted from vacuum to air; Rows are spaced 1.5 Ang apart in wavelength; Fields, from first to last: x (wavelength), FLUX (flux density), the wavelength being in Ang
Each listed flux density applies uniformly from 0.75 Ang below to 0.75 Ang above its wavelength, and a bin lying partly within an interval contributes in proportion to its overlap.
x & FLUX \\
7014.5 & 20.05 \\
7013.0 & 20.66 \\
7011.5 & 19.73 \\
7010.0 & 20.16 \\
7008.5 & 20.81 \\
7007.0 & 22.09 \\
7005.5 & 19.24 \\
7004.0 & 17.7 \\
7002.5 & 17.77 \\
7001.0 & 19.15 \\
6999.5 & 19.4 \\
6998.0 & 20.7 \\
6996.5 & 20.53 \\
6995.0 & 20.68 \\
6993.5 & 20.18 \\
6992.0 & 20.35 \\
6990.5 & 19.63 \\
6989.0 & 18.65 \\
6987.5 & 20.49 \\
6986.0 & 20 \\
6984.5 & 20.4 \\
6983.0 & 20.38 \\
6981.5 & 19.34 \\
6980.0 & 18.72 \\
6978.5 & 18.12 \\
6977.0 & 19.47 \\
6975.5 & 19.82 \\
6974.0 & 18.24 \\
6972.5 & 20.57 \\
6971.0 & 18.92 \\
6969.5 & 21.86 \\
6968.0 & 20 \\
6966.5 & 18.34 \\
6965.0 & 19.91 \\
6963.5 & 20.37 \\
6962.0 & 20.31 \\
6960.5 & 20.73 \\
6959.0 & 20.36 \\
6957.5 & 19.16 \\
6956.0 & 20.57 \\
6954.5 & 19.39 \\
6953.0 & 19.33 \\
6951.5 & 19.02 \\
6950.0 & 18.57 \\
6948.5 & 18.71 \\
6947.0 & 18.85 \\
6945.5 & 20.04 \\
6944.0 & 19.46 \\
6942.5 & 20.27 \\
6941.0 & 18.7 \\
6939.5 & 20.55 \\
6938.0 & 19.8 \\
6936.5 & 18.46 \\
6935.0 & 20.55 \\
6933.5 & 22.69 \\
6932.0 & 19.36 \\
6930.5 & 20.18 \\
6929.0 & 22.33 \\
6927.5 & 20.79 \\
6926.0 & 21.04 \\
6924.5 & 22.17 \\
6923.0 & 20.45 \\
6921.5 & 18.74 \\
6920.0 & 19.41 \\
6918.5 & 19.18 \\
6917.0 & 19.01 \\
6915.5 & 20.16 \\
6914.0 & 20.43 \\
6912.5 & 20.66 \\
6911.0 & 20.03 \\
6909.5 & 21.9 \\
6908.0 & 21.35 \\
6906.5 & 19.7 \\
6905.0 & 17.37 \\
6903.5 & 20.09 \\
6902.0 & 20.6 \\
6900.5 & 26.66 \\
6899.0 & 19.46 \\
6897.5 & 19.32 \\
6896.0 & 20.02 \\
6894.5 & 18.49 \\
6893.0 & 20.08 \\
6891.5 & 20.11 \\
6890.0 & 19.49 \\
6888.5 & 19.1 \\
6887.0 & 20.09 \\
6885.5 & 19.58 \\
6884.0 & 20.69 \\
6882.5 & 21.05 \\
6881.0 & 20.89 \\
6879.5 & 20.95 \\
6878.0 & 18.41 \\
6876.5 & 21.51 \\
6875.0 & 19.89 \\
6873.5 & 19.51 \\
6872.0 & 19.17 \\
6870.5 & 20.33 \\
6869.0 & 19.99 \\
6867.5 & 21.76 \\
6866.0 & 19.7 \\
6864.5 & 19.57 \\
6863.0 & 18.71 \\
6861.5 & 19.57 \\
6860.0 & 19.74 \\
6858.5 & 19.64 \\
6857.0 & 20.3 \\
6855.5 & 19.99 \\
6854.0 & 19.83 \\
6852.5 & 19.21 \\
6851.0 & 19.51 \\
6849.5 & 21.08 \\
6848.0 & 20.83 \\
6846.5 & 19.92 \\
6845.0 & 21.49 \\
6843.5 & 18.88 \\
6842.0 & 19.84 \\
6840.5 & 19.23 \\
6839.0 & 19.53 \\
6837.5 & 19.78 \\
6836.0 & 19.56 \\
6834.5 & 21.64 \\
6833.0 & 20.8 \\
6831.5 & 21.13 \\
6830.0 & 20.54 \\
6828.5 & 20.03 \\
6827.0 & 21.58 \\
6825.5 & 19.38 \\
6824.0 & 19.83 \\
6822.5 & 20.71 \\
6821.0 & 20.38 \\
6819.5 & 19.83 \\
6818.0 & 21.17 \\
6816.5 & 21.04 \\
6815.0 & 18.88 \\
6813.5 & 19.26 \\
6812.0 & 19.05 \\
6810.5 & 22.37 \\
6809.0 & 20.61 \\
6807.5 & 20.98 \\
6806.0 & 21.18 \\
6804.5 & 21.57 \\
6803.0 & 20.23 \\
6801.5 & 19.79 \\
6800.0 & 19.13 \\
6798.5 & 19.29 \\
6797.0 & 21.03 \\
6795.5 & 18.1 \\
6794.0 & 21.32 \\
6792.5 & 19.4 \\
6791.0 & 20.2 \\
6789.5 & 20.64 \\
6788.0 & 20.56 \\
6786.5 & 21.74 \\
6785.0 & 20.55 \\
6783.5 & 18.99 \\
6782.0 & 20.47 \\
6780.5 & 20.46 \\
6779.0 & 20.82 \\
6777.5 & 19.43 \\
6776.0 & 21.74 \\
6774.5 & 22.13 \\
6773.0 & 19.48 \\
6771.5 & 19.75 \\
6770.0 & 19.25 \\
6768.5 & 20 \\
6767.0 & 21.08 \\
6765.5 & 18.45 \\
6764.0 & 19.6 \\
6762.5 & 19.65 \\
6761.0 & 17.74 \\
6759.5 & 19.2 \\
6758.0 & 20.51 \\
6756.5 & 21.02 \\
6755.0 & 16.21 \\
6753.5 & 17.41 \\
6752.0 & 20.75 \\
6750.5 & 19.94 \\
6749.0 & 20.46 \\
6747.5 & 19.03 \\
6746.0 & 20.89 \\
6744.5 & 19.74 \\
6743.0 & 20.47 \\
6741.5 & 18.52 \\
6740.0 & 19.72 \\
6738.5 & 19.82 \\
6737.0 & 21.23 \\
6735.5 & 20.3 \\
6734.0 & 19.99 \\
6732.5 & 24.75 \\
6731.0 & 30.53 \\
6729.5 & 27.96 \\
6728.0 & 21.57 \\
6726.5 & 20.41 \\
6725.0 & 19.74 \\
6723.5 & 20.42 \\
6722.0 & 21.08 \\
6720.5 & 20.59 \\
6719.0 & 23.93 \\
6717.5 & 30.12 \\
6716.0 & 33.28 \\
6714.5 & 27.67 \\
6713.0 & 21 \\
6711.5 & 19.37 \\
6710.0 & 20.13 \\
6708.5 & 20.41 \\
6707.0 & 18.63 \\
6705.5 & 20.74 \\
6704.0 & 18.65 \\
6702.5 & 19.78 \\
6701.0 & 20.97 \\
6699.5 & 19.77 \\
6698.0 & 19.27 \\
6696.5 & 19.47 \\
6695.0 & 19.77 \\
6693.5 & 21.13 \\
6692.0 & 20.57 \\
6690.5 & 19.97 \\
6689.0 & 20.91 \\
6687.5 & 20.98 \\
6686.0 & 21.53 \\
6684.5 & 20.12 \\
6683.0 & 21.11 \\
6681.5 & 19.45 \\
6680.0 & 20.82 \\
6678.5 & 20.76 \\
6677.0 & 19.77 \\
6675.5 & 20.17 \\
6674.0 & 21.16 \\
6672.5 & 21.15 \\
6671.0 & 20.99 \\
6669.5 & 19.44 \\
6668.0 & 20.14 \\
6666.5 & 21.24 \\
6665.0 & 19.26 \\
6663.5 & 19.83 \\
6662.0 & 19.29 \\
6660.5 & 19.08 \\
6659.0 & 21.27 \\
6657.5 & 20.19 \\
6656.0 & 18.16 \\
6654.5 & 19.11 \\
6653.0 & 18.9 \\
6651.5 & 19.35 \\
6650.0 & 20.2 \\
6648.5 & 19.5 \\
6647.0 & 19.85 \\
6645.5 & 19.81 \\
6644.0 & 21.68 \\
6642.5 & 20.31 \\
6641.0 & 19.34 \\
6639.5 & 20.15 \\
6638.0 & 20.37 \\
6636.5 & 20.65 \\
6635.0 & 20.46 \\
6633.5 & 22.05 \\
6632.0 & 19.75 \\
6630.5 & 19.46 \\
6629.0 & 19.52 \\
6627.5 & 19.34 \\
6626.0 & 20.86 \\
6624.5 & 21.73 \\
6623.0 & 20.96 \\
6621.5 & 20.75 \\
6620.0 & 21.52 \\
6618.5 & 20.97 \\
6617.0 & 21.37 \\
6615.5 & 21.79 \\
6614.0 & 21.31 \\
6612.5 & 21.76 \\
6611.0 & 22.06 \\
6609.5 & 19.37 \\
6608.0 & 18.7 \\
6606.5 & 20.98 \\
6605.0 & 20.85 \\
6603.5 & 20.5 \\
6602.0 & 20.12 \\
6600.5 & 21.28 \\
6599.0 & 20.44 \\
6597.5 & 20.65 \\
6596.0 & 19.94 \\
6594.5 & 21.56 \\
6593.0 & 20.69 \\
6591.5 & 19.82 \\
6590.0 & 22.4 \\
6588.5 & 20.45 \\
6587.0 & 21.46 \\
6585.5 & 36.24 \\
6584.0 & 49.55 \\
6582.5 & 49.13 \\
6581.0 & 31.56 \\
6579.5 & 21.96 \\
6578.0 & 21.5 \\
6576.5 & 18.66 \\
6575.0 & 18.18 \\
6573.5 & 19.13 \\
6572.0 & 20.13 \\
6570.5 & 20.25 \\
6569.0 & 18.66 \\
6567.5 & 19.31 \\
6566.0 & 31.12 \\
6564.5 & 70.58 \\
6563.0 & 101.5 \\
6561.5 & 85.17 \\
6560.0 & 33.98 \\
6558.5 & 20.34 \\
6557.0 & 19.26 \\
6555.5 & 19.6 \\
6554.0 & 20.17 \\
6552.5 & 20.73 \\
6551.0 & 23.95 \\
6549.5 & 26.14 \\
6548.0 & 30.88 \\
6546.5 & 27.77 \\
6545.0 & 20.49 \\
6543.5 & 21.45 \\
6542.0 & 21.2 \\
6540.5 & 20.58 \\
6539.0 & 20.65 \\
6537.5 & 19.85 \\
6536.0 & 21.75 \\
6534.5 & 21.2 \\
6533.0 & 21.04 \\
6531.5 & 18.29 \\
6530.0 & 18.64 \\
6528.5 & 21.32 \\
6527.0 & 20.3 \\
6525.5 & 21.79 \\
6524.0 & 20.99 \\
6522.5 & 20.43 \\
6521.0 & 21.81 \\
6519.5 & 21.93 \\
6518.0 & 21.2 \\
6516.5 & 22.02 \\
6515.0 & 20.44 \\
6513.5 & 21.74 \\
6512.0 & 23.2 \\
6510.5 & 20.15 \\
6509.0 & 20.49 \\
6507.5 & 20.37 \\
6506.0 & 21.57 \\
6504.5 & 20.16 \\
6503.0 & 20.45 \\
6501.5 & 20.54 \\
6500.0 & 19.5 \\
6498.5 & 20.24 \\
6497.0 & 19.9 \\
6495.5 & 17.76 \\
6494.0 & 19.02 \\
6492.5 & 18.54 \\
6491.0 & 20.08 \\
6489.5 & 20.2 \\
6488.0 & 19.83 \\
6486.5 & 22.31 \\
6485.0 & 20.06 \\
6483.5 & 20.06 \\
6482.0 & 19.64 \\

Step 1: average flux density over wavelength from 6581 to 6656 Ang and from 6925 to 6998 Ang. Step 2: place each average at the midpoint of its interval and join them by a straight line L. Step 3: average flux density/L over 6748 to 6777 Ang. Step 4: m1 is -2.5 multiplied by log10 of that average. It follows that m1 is 0.08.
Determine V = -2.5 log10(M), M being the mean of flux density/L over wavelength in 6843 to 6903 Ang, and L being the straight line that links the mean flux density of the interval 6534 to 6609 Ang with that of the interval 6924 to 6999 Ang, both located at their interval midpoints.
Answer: 0.07 mag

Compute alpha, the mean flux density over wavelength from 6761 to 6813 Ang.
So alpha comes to 20.2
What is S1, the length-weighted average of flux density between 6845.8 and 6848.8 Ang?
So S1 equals 20.4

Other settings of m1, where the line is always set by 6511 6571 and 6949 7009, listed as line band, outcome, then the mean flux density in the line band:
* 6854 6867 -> 0.10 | 19.7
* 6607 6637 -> 0.22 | 20.7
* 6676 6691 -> 0.19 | 20.5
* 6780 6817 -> 0.12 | 20.3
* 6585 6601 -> 0.18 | 22.1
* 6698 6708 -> 0.22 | 19.7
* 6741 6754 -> 0.19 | 19.8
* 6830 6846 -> 0.09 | 20.2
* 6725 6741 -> 0.06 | 22.4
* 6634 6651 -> 0.24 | 20.2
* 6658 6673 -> 0.22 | 20.2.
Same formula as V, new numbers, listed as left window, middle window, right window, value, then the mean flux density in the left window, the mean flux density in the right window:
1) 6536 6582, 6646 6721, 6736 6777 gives 0.11 mag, 28.8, 19.8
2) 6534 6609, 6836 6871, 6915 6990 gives 0.09 mag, 27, 19.8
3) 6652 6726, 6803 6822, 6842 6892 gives -0.01 mag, 20.8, 20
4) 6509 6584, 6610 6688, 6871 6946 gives 0.21 mag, 26.5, 20.2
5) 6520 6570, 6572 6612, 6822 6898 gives 0.13 mag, 27.8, 20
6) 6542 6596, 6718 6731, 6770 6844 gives 0.04 mag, 29.6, 20.3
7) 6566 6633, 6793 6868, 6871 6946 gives 0.03 mag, 22.5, 20.2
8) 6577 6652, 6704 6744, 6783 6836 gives -0.05 mag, 22.3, 20.4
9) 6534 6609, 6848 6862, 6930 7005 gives 0.10 mag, 27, 19.7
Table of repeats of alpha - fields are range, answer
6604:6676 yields 20.3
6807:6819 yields 20.4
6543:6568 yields 35.1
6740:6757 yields 19.5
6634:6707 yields 20.1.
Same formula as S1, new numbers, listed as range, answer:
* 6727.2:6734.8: 24.9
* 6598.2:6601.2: 20.8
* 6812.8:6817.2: 19.7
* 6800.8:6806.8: 20.7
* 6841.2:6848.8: 20.2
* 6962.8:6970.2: 20.1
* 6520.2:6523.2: 21.1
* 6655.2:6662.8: 19.6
